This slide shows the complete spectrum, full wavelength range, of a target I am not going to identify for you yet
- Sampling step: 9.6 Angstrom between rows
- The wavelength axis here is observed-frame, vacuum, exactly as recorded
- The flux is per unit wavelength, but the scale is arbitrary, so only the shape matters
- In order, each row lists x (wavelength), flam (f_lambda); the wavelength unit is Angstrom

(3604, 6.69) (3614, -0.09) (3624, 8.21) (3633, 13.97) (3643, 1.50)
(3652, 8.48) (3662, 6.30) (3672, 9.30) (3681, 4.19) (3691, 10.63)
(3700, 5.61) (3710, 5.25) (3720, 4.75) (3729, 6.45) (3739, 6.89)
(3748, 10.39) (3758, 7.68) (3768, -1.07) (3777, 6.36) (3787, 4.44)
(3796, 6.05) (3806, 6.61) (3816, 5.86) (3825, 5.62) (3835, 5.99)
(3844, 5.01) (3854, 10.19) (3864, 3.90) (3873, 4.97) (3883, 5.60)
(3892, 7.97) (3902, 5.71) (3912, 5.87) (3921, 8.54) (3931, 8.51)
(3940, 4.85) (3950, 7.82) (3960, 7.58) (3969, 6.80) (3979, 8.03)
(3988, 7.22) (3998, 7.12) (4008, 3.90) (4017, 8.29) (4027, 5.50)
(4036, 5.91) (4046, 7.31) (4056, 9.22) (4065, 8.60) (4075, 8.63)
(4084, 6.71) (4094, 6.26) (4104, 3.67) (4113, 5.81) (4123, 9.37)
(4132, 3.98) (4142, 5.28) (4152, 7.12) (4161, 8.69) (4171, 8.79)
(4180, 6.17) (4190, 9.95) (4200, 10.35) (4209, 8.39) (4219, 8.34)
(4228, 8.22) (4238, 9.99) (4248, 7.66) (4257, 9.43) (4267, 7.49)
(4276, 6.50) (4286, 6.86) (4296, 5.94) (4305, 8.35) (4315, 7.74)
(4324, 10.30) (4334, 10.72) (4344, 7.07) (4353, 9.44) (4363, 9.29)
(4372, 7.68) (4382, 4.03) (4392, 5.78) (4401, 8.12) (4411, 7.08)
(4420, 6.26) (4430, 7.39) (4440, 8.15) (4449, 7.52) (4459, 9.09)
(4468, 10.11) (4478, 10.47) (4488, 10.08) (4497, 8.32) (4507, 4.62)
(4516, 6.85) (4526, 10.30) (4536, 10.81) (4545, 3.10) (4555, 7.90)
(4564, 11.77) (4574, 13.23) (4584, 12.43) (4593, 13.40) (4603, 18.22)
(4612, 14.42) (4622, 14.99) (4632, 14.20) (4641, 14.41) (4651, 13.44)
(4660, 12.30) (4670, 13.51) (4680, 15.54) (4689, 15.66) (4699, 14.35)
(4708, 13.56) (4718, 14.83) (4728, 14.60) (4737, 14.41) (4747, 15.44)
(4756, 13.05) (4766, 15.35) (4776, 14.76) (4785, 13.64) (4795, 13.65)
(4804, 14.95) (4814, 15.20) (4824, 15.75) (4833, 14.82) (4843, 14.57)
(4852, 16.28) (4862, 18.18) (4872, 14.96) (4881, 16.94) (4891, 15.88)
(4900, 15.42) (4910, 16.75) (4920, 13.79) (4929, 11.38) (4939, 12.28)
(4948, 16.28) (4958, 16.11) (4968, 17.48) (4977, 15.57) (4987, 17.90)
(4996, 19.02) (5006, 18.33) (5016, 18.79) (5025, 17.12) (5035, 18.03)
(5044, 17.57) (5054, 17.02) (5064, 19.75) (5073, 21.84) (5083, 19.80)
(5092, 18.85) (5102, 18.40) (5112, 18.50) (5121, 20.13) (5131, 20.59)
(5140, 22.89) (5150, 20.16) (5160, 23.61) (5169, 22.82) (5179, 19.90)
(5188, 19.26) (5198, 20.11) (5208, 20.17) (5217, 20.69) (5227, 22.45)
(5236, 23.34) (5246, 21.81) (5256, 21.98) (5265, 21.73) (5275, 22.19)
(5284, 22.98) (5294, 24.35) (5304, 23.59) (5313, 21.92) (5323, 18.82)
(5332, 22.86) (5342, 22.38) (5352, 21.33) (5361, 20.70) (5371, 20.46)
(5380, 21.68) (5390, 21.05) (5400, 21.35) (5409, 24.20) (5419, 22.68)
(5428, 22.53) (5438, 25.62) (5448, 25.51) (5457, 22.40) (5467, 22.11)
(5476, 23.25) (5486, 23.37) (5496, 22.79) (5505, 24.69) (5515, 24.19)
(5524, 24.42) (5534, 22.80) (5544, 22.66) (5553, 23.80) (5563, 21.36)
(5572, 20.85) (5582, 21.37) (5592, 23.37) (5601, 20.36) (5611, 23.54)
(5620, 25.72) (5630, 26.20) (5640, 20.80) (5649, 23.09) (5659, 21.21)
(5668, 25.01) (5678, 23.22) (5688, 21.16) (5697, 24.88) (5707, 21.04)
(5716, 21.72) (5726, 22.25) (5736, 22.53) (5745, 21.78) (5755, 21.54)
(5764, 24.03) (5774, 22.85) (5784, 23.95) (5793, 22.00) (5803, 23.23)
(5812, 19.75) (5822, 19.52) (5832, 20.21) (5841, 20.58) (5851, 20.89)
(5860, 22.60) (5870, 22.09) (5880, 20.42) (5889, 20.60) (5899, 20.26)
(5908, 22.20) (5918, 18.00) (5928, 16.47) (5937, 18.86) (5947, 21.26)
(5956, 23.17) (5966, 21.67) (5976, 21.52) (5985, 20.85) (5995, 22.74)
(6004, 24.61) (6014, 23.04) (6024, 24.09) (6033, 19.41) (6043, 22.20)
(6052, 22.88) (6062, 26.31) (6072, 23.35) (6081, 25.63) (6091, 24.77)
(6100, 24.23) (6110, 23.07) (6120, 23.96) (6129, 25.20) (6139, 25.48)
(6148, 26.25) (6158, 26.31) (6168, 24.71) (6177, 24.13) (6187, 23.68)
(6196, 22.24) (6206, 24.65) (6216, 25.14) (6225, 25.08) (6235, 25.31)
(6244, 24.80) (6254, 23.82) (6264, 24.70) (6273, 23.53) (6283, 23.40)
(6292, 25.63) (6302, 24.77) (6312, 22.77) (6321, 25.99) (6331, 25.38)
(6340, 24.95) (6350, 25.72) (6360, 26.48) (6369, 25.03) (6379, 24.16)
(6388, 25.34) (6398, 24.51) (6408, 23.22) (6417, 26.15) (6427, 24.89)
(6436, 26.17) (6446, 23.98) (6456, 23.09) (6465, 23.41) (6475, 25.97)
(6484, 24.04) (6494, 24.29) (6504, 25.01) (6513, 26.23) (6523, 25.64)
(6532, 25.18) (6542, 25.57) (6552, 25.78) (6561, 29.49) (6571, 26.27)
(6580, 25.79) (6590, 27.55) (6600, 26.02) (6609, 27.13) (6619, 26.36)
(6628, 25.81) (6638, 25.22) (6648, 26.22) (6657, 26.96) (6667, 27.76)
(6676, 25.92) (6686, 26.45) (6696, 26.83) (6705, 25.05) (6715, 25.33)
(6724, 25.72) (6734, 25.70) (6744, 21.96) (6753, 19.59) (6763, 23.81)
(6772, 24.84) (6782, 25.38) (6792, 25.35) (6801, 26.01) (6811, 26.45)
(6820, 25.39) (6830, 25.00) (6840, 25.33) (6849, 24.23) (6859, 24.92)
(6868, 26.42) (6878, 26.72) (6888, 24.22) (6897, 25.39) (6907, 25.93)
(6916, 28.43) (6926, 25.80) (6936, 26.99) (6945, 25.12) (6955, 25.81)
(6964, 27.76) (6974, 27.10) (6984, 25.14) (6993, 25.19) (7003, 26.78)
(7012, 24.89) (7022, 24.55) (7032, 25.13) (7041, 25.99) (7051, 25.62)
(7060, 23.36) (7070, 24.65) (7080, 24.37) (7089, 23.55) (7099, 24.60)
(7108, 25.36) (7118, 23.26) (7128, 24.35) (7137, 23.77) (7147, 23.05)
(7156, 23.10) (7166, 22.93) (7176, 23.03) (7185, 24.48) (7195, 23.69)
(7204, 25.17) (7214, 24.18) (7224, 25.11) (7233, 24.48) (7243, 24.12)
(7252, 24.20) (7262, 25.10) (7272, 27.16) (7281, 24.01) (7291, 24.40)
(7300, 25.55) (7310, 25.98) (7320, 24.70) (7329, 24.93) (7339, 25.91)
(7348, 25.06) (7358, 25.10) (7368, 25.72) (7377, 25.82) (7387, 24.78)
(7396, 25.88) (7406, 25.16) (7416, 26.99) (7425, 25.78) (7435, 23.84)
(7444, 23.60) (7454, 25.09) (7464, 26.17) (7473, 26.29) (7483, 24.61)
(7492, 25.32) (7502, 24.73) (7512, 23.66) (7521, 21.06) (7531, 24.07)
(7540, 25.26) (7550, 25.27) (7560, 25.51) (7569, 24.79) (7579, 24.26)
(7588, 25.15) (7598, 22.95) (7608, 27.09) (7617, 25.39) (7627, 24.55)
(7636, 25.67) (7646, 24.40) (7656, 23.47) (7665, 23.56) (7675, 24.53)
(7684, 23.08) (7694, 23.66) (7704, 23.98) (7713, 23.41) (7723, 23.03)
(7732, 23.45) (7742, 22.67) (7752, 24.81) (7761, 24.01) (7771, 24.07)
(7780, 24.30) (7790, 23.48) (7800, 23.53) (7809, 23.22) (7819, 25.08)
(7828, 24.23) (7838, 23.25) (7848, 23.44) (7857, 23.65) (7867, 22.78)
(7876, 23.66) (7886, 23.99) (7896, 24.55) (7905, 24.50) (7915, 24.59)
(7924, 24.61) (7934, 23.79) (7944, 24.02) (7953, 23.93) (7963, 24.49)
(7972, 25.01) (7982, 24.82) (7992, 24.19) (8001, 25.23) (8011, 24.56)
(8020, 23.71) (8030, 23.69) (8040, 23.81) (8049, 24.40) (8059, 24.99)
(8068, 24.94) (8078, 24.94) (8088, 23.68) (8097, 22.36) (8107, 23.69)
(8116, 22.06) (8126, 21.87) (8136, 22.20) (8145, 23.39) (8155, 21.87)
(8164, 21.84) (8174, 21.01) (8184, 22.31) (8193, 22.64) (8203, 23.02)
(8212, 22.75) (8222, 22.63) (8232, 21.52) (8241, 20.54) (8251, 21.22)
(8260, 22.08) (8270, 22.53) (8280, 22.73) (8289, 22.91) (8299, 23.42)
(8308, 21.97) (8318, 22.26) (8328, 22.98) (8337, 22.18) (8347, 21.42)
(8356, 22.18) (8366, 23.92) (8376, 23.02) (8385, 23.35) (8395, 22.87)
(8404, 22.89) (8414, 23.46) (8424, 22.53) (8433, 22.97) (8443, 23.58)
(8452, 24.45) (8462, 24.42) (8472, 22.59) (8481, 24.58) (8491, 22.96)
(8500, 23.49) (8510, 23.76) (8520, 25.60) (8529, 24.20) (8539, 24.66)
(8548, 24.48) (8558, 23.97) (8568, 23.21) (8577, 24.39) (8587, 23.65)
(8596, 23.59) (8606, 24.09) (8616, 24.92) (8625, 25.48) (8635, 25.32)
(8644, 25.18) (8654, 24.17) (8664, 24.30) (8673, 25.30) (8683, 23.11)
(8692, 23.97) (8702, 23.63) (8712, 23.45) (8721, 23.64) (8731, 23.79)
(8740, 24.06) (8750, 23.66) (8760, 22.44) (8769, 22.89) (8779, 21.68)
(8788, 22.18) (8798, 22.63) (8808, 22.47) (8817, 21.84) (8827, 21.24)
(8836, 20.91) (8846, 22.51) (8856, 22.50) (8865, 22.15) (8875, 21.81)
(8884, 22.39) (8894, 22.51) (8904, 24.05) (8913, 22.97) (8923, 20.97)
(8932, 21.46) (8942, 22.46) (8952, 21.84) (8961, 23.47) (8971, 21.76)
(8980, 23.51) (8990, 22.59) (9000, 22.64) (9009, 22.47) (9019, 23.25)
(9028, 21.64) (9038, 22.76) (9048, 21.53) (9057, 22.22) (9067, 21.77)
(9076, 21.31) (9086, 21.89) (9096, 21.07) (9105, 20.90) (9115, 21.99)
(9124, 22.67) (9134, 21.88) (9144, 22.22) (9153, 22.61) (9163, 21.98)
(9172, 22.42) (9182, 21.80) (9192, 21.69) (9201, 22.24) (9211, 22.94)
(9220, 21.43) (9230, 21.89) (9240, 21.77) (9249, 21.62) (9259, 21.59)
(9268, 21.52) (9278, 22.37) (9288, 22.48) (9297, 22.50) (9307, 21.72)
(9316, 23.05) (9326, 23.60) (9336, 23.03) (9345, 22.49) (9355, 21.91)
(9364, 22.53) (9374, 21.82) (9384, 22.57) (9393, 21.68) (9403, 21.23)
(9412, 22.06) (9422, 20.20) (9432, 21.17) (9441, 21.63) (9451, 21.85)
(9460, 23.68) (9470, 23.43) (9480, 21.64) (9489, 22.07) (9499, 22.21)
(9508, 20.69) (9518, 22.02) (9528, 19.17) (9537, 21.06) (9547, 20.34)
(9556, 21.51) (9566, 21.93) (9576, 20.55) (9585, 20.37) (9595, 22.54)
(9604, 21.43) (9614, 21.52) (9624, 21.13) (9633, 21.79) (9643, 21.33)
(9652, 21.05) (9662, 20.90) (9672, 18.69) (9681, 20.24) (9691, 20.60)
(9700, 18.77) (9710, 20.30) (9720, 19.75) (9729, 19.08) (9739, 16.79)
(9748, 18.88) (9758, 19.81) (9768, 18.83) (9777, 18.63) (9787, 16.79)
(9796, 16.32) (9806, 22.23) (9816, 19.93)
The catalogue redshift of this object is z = 0.15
